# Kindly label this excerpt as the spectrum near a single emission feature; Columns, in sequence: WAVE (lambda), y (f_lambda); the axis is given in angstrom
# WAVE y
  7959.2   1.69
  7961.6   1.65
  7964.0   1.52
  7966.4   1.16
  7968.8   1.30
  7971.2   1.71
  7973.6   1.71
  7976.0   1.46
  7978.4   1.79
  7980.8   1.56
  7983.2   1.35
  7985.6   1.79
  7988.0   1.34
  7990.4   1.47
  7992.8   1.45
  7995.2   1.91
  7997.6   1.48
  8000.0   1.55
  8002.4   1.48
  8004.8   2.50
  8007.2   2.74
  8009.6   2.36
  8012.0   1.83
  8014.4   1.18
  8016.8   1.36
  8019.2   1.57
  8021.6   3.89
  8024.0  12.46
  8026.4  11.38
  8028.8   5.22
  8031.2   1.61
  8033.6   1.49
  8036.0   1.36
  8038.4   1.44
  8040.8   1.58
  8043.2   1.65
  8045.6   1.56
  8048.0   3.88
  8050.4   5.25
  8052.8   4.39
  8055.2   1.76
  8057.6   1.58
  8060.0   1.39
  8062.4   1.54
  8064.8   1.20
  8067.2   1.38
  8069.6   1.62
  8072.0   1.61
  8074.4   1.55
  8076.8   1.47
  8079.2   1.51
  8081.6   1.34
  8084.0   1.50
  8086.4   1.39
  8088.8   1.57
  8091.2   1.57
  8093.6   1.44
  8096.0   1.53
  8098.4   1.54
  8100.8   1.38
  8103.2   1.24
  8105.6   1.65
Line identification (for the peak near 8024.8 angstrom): H-alpha 6563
